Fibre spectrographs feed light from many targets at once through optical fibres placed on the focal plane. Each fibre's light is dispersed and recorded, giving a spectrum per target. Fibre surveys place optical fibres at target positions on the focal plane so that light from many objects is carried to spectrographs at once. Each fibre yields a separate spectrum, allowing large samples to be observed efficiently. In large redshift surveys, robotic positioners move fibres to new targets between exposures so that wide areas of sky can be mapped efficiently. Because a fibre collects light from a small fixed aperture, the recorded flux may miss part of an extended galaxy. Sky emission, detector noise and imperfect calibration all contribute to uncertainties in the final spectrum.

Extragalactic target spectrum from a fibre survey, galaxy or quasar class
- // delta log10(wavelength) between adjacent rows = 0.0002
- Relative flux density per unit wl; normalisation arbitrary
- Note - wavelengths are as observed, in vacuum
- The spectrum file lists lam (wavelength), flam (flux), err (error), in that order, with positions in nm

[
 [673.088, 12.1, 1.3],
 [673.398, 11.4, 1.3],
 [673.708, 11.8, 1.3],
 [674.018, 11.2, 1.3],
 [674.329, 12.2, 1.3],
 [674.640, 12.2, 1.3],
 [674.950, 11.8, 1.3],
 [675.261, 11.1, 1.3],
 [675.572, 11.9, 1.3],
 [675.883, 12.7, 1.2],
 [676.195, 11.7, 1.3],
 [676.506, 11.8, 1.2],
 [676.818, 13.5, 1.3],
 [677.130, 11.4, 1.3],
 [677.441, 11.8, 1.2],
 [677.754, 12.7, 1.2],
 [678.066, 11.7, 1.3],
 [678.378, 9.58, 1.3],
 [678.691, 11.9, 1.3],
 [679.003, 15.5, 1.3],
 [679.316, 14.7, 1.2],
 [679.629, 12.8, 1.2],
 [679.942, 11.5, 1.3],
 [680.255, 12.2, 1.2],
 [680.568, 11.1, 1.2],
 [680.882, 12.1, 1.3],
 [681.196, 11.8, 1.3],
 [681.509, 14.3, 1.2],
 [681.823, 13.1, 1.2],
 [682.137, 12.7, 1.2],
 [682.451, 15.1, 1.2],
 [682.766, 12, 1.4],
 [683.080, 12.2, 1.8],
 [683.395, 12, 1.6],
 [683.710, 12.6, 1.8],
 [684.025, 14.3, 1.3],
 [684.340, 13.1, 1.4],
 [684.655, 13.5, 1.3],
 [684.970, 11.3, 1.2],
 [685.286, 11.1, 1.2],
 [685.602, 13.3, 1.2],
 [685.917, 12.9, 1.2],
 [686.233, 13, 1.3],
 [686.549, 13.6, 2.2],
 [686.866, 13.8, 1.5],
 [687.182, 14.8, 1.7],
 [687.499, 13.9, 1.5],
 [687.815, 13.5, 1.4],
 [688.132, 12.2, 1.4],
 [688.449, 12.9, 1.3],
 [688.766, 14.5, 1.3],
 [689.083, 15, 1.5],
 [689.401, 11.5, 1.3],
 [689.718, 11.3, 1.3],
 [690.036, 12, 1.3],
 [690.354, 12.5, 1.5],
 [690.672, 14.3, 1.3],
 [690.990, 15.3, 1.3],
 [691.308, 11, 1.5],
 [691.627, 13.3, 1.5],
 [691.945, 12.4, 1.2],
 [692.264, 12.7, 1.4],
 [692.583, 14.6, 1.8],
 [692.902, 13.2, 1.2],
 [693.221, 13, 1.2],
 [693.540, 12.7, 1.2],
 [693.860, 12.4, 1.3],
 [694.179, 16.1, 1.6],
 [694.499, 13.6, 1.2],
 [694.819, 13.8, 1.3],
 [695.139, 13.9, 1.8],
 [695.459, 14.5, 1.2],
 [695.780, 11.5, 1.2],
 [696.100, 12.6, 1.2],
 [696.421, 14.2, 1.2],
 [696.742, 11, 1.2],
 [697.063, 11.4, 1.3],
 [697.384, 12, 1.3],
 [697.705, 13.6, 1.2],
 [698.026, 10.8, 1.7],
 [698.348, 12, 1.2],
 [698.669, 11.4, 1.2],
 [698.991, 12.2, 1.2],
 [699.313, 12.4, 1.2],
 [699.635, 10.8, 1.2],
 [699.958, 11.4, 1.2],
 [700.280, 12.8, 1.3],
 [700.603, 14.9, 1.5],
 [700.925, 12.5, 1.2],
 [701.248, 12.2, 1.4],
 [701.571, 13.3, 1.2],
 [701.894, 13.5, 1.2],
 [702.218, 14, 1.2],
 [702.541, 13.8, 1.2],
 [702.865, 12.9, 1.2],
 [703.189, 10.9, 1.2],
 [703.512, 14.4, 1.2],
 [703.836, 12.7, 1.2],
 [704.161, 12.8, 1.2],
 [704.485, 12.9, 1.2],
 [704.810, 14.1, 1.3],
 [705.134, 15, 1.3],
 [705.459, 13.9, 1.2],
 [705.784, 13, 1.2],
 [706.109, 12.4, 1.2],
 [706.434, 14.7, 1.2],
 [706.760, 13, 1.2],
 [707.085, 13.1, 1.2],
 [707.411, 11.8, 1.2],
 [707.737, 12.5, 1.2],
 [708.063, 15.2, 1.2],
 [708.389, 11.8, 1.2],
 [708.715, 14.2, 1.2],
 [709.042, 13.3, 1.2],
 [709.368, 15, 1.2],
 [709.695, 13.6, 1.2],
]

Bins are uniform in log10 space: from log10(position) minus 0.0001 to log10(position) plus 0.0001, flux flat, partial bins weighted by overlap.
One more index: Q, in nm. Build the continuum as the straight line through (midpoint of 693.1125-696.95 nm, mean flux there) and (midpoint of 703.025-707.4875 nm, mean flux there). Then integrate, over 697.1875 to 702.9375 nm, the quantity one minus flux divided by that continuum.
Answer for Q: 0.29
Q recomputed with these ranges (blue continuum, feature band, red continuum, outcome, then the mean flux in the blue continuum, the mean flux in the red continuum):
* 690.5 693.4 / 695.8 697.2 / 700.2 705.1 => 0.11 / 13.3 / 13.2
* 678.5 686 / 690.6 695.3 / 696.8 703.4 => -0.34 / 12.8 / 12.4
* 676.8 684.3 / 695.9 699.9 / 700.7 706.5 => 0.33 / 12.6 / 13.3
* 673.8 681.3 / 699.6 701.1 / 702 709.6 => 0.06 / 12.1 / 13.4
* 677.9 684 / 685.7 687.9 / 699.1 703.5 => -0.17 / 12.6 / 12.8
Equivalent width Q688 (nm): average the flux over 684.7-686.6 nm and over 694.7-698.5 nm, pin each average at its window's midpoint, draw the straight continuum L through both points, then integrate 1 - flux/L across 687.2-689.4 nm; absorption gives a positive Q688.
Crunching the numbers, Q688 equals -0.182 nm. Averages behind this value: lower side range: 12.5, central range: 13.6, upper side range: 12.6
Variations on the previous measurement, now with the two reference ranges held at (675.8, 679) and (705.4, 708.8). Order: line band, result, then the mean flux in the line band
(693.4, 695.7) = -0.20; 13.8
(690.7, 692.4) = -0.06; 13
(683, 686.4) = -0.10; 12.7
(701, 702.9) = -0.04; 13.3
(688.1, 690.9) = -0.11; 13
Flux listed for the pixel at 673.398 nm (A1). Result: 11.4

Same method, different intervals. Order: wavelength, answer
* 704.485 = 12.9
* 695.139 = 13.9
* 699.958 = 11.4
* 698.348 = 12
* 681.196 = 11.8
